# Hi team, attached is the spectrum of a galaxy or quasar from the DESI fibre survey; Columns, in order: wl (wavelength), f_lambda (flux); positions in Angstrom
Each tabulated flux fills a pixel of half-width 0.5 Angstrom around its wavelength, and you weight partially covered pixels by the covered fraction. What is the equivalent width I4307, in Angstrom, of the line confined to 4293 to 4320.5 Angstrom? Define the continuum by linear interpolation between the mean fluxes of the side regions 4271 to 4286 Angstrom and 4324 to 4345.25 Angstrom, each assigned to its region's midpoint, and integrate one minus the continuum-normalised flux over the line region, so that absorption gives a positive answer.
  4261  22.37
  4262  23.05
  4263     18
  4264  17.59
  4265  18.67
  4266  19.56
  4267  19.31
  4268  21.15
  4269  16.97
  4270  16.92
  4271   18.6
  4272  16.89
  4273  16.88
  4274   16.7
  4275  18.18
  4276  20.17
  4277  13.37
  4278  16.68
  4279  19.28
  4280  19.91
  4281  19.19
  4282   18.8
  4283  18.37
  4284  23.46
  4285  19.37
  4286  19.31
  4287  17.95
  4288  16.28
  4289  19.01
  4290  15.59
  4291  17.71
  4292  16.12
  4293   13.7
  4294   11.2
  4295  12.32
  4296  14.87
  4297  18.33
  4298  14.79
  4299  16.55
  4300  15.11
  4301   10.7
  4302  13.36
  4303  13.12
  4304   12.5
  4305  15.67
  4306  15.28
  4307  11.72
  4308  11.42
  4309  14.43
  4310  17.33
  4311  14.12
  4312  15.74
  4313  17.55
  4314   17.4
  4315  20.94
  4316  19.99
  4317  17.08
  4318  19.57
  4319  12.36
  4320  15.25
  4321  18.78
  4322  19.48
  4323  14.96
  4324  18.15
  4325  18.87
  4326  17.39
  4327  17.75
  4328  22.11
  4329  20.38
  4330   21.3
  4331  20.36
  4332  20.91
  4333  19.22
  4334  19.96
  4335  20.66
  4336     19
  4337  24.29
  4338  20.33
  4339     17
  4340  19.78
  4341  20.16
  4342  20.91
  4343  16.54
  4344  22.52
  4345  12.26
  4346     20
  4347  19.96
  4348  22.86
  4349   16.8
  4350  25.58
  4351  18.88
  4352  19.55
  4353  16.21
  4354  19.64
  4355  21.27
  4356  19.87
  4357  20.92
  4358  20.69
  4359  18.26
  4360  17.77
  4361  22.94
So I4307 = 5.7 Angstrom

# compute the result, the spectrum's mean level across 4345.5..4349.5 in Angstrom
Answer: 19.9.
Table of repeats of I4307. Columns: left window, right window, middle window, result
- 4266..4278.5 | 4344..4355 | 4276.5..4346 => 4.66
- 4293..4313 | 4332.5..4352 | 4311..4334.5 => -1.89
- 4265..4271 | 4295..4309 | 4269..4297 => -1.06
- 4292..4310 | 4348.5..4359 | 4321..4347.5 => -2.59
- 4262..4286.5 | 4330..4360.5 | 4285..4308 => 4.69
